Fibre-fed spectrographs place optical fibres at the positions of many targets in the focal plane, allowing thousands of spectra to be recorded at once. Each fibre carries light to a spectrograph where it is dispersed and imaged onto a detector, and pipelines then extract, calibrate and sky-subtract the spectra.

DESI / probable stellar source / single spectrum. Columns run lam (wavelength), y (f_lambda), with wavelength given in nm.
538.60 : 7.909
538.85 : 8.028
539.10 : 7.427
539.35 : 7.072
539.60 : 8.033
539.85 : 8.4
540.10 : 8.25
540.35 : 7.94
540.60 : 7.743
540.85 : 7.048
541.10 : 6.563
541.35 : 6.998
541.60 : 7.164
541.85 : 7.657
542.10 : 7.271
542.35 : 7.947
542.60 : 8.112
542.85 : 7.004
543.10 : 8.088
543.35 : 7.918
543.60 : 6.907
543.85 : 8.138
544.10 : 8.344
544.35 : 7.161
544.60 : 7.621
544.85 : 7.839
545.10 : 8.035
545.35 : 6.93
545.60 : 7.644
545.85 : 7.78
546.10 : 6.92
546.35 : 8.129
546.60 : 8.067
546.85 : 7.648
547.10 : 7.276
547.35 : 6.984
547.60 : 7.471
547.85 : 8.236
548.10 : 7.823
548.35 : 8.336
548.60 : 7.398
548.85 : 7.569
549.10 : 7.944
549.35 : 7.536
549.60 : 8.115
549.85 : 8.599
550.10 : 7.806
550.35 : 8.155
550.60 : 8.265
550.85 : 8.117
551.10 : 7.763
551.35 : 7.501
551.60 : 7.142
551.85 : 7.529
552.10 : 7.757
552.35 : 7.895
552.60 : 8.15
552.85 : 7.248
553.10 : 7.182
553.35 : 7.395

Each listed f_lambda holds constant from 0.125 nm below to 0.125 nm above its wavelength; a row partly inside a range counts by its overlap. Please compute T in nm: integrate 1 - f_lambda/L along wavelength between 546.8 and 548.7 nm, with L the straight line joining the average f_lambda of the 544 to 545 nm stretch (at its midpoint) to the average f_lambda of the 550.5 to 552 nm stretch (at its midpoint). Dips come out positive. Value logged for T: 0.02 nm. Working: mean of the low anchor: 7.73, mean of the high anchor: 7.71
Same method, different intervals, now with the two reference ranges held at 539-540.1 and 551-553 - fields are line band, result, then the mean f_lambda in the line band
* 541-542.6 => 0.09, 7.34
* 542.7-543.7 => 0.03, 7.51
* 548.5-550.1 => -0.04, 7.86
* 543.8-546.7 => 0.00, 7.7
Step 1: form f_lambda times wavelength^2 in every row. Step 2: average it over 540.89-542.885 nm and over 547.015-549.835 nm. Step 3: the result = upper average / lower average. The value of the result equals 1.08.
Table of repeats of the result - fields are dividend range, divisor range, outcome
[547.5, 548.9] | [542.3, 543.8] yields 1.04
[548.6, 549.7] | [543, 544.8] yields 1.02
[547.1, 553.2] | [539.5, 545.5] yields 1.05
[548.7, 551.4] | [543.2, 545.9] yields 1.06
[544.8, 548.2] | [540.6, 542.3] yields 1.08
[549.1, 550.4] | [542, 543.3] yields 1.07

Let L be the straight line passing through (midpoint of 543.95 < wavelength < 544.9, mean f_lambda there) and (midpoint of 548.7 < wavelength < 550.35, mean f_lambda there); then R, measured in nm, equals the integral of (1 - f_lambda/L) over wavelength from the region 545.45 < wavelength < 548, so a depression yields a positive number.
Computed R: 0.07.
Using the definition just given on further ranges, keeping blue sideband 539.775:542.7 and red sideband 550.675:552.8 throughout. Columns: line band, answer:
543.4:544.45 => -0.01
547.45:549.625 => -0.03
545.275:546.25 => 0.04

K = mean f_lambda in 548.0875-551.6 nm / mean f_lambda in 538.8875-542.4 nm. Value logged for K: 1.0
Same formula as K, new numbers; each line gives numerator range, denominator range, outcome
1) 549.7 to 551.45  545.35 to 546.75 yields 1.05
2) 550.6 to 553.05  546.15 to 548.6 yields 1.00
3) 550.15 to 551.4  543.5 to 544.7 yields 1.04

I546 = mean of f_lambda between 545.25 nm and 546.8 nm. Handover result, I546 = 7.59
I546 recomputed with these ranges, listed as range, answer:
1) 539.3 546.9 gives 7.63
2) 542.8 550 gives 7.71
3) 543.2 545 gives 7.71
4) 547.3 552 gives 7.82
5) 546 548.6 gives 7.68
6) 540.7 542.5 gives 7.25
